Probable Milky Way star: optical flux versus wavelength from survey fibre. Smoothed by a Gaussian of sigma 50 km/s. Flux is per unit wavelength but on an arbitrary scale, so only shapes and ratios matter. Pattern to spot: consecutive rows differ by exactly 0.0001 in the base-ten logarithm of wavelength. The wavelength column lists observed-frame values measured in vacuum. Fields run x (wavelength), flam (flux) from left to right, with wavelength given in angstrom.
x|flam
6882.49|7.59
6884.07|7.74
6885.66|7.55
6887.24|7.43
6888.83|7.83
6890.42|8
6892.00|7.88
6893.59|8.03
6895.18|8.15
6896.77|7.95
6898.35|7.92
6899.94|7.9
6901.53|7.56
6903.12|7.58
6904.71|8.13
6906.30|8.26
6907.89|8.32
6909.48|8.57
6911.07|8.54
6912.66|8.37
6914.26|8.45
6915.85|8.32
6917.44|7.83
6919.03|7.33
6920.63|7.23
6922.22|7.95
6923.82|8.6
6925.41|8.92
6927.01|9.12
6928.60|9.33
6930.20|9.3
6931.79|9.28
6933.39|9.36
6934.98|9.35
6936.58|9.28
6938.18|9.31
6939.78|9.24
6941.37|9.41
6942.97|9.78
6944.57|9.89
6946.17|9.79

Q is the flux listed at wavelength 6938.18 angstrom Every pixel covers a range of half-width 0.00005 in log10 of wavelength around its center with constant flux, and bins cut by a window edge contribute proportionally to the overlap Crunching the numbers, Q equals 9.31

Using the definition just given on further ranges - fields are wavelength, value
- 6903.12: 7.58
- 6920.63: 7.23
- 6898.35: 7.92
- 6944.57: 9.89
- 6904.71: 8.13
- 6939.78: 9.24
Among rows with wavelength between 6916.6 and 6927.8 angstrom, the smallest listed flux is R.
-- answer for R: 7.23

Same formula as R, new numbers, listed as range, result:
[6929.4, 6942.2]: 9.24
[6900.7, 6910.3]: 7.56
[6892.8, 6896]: 8.03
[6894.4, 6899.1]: 7.92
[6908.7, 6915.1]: 8.37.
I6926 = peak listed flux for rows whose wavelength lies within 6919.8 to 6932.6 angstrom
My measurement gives 9.33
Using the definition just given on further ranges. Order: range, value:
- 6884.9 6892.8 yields 8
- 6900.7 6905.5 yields 8.13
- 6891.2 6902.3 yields 8.15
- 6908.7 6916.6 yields 8.57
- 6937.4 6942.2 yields 9.41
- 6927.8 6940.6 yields 9.36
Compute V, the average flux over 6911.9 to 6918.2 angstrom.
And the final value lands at 8.24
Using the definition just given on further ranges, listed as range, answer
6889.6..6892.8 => 7.94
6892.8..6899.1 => 8.02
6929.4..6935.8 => 9.33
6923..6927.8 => 8.86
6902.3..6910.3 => 8.17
